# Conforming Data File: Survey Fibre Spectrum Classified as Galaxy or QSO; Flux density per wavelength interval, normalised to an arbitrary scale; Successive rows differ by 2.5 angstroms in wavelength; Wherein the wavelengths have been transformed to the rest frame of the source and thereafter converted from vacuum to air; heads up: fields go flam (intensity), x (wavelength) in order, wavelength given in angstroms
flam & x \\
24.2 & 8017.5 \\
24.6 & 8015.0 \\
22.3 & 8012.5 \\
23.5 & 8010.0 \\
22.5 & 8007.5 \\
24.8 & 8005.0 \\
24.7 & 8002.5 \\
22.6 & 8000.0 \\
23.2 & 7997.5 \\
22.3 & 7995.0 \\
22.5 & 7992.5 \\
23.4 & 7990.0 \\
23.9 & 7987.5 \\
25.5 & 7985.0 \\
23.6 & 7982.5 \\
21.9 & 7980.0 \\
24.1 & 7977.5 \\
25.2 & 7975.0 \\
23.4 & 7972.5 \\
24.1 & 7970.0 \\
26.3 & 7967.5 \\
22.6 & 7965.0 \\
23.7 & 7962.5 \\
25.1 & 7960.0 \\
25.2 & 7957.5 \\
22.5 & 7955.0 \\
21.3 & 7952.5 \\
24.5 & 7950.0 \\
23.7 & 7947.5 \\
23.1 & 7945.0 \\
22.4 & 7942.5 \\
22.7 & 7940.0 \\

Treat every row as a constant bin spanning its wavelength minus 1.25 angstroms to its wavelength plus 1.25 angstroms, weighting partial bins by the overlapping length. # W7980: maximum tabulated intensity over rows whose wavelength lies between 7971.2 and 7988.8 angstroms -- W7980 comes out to 25.5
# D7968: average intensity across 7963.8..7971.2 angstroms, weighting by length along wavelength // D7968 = 24.3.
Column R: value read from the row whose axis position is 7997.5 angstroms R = 23.2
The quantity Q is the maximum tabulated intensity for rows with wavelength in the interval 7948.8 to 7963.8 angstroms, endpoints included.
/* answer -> 25.2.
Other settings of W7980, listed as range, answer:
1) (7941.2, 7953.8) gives 24.5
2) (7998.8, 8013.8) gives 24.8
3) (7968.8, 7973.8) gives 24.1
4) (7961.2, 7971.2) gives 26.3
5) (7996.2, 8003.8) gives 24.7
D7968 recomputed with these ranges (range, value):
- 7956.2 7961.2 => 25.1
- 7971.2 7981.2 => 23.7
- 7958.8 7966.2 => 23.8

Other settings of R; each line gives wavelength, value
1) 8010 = 23.5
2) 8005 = 24.8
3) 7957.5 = 25.2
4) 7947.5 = 23.7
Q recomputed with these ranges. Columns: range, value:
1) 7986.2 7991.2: 23.9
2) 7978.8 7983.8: 23.6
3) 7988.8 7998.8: 23.4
